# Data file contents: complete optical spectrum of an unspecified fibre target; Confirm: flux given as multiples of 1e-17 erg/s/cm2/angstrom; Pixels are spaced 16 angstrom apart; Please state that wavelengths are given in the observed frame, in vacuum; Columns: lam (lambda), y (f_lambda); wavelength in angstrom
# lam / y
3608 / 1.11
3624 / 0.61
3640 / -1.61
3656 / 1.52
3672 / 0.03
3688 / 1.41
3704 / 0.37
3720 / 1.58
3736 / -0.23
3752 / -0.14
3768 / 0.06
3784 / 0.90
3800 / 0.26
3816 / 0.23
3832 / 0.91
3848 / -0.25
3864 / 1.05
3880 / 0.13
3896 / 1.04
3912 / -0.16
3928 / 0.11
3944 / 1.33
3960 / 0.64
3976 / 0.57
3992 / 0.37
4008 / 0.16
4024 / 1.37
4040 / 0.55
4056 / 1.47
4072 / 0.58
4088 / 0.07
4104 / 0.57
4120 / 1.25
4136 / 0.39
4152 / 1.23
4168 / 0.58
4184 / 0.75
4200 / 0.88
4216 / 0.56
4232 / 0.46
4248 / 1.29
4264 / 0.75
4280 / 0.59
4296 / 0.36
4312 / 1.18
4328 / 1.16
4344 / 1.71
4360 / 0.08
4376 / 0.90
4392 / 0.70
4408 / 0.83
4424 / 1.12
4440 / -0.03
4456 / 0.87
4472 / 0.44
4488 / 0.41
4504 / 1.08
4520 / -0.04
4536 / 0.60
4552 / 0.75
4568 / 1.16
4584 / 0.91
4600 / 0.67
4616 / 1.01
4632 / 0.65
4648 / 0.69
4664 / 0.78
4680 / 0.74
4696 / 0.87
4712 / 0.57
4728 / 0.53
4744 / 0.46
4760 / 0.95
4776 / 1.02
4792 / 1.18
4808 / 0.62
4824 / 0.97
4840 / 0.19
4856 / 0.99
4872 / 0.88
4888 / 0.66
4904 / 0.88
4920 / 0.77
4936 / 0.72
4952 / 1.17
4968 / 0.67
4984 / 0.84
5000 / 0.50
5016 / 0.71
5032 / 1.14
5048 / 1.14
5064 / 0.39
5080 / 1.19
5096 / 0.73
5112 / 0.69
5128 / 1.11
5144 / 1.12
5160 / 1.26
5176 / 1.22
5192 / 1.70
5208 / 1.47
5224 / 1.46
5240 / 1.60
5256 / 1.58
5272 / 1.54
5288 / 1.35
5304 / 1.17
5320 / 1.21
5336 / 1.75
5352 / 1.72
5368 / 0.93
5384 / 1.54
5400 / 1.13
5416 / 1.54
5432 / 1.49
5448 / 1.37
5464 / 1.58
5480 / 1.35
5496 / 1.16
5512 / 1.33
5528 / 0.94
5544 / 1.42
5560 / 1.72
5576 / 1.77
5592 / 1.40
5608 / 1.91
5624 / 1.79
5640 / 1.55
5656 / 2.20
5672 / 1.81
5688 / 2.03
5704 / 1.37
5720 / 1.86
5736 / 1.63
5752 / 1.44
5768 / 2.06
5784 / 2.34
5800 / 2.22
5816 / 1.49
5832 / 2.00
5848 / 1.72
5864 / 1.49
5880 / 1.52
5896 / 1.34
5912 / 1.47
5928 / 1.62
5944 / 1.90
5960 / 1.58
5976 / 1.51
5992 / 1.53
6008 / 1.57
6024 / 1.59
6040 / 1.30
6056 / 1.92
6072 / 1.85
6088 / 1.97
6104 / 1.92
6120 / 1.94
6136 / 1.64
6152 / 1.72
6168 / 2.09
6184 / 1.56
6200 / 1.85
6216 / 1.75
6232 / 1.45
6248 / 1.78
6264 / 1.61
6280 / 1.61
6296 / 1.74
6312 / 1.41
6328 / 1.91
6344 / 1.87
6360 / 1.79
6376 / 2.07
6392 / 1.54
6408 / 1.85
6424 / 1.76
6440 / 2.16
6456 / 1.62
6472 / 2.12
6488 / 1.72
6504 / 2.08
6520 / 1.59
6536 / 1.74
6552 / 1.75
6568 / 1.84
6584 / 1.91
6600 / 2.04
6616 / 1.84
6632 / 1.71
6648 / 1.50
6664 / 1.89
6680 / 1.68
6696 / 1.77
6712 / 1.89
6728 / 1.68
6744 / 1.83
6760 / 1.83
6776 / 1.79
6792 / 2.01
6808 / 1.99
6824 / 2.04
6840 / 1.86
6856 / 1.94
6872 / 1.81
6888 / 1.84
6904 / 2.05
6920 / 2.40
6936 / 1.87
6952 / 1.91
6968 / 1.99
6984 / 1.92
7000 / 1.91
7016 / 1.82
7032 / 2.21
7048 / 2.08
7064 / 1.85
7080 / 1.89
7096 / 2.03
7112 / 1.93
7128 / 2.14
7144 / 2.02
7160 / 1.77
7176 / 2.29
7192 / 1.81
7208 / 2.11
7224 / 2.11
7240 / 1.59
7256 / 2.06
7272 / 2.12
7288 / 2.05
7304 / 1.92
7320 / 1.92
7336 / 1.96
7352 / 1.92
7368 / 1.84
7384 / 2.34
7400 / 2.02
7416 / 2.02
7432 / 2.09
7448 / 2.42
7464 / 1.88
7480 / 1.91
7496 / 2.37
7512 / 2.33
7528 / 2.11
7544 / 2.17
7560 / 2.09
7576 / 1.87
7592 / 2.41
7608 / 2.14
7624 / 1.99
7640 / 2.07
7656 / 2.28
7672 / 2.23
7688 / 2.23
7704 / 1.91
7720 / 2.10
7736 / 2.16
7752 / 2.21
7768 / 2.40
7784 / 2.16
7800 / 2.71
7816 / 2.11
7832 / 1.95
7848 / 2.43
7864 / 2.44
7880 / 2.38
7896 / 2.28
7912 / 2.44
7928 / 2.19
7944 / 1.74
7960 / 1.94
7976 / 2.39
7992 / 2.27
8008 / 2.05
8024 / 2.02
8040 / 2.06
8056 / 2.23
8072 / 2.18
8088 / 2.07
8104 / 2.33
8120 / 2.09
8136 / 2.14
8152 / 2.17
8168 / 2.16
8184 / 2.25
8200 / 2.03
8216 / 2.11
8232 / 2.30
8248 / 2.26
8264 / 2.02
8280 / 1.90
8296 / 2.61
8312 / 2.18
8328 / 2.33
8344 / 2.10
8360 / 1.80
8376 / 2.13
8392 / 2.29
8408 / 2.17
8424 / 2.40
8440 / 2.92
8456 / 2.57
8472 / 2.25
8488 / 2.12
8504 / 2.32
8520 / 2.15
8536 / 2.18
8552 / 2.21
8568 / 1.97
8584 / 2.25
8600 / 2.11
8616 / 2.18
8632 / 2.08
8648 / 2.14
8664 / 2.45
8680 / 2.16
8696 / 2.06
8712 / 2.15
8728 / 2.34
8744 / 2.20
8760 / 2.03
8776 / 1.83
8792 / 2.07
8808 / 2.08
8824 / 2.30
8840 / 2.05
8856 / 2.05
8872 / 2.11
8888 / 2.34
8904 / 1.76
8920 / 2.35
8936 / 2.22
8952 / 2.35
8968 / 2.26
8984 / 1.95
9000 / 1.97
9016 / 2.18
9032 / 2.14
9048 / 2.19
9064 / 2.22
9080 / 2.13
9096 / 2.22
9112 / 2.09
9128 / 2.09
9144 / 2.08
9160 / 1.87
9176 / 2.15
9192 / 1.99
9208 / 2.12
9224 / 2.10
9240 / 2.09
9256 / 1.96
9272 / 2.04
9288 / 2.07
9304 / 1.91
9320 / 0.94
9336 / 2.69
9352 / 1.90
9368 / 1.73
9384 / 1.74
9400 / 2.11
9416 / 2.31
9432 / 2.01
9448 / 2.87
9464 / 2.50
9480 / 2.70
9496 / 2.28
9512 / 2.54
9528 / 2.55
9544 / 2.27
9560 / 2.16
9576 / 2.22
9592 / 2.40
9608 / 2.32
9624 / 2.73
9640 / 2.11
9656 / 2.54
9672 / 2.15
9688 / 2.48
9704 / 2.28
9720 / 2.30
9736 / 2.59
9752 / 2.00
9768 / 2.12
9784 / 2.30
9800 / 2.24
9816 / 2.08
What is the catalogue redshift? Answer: 0.28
